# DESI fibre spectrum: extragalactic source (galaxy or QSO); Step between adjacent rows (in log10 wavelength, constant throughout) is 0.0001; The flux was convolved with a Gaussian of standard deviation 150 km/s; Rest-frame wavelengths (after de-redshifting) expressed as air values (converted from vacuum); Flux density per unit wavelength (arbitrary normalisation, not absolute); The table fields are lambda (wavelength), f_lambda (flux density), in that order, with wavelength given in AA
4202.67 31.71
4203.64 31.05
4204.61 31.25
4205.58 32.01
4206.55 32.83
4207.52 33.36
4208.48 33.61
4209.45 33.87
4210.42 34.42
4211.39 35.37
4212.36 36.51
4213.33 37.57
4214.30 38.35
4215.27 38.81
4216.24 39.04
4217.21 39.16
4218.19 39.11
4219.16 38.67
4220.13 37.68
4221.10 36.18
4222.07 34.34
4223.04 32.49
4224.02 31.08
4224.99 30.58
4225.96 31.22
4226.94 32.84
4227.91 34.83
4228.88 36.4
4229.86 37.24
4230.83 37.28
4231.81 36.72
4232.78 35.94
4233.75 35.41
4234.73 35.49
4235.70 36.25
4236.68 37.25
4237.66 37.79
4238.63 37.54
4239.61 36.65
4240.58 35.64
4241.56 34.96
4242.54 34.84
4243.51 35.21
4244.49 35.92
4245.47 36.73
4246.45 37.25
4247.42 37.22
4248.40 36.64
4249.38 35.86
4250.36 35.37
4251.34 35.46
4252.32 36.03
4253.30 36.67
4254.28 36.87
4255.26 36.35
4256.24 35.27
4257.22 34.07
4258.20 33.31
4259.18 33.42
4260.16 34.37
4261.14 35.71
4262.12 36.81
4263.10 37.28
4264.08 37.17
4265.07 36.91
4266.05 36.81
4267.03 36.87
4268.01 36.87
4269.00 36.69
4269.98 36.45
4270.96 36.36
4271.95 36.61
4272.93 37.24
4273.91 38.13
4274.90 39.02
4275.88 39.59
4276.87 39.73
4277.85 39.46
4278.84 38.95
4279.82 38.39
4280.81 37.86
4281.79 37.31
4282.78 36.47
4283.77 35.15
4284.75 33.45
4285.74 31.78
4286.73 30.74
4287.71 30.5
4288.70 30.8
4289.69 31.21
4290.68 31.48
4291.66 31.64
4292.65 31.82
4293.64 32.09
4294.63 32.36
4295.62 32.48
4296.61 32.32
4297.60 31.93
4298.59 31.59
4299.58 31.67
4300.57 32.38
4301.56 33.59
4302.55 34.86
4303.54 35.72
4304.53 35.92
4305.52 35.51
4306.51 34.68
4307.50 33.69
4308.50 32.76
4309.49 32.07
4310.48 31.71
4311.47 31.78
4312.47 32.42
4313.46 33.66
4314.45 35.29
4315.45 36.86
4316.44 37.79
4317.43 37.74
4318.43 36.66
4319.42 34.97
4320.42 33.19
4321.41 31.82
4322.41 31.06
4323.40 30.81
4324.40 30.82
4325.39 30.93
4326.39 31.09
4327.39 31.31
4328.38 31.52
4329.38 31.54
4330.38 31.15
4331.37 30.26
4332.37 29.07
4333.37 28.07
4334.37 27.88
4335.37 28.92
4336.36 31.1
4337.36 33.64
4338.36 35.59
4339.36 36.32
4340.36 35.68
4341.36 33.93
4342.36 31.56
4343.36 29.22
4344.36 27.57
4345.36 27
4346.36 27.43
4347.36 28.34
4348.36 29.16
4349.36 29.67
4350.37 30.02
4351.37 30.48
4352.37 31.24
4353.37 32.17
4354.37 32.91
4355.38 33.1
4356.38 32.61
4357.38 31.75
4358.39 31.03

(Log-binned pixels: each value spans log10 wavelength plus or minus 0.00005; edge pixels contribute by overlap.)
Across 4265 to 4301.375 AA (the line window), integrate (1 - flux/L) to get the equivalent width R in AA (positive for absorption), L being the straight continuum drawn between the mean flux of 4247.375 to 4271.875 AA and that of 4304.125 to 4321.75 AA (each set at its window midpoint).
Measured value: 0.5 AA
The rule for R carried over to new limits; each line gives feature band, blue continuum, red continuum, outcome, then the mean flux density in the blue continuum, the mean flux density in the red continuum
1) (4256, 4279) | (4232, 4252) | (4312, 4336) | -1.2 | 36.2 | 32.3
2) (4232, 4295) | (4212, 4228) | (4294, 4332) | -2.2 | 35.8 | 33.1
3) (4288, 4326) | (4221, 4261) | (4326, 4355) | -0.9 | 35.4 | 30.8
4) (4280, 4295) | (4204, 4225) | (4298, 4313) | 0.3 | 35.4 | 33.4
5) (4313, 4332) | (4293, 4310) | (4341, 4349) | -1.0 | 33.3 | 29.2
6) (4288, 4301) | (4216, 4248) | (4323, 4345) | 0.5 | 35.9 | 31.2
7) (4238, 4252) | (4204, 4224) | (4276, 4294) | -0.4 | 35.6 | 34.5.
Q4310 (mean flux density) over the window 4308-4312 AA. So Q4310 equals 32.1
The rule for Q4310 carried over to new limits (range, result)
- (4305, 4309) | 34.2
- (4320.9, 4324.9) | 31.2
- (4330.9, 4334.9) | 28.7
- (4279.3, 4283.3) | 37.5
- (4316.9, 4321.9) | 34.9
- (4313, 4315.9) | 35.2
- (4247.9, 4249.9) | 36.2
